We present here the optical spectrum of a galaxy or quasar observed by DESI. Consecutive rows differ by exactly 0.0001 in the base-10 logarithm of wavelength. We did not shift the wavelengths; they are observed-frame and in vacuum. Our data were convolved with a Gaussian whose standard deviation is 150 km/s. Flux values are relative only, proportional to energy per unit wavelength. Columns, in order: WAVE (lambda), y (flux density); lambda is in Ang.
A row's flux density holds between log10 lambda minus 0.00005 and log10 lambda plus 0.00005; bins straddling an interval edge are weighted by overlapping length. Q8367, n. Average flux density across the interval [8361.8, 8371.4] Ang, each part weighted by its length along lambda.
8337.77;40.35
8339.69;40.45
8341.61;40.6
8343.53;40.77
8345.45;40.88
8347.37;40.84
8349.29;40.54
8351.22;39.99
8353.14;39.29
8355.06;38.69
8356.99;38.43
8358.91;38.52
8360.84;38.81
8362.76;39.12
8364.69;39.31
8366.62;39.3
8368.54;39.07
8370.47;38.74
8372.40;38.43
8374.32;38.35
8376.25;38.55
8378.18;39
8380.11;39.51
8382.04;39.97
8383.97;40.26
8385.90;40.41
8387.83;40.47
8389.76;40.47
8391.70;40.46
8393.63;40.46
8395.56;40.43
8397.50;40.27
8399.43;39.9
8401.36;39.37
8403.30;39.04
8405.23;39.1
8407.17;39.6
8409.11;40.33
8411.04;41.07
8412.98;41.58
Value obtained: 39.1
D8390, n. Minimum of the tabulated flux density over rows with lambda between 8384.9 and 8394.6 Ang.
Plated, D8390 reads 40.41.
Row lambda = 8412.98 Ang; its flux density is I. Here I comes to 41.58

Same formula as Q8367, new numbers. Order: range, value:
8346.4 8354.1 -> 40.2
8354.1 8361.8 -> 38.6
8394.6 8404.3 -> 39.8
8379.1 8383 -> 39.7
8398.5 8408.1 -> 39.4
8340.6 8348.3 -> 40.8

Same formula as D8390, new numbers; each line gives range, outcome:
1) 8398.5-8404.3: 39.04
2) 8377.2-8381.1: 39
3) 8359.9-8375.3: 38.35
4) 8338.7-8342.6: 40.45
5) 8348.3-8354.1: 39.29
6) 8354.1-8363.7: 38.43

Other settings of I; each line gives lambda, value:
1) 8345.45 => 40.88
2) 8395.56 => 40.43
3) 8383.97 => 40.26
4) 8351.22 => 39.99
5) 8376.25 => 38.55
